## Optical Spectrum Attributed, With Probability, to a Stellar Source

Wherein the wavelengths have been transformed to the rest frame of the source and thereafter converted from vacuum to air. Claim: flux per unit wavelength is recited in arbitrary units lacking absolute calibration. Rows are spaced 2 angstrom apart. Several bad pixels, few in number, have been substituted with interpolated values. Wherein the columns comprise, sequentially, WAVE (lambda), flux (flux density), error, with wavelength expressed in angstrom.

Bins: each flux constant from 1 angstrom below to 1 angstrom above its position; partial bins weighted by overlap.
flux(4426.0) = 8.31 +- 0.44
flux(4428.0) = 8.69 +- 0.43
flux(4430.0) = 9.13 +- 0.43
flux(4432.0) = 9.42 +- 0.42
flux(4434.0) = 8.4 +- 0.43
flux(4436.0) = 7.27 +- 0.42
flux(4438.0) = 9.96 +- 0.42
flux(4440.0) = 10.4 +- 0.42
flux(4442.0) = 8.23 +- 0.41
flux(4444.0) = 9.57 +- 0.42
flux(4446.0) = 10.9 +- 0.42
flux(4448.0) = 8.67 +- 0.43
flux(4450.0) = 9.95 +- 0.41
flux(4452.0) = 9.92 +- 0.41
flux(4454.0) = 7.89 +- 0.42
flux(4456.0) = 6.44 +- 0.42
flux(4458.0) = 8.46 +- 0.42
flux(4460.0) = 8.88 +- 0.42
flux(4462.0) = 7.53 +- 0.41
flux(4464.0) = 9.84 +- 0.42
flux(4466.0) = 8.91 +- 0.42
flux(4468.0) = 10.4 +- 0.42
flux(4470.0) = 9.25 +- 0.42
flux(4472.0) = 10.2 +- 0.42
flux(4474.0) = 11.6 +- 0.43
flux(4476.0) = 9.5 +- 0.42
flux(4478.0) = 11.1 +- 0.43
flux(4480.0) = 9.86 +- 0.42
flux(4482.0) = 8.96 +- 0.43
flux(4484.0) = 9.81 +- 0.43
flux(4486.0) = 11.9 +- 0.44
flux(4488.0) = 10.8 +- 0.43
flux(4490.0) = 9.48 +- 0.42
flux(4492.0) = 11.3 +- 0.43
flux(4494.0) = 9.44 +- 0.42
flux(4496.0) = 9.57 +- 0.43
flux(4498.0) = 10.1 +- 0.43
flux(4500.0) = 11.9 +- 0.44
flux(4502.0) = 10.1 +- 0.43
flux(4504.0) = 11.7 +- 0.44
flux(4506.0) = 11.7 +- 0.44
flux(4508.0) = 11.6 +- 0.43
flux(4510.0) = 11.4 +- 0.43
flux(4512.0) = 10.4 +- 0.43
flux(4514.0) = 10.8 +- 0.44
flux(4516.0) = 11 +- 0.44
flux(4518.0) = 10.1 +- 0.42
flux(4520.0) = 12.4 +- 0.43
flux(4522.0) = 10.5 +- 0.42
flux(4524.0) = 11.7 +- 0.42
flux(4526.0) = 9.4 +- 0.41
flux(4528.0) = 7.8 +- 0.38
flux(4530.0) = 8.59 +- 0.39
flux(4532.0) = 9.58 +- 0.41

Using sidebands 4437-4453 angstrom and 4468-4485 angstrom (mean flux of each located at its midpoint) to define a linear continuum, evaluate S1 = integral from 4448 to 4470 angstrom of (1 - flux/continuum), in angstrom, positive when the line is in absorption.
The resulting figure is 2.3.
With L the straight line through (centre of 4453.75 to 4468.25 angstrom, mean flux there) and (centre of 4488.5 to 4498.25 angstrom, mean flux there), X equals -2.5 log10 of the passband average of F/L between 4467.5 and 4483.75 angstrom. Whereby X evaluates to -0.10 mag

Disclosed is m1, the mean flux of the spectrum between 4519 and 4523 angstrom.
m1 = 11.4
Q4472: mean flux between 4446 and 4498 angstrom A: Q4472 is 9.62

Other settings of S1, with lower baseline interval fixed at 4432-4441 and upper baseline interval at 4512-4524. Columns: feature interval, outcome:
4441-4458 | 0.8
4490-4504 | 0.1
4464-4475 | -0.2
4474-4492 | -0.3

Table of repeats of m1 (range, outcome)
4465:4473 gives 9.69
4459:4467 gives 8.79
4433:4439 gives 8.54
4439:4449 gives 9.55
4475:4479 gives 10.3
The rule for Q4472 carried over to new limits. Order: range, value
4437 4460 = 9.12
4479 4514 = 10.6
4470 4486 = 10.2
